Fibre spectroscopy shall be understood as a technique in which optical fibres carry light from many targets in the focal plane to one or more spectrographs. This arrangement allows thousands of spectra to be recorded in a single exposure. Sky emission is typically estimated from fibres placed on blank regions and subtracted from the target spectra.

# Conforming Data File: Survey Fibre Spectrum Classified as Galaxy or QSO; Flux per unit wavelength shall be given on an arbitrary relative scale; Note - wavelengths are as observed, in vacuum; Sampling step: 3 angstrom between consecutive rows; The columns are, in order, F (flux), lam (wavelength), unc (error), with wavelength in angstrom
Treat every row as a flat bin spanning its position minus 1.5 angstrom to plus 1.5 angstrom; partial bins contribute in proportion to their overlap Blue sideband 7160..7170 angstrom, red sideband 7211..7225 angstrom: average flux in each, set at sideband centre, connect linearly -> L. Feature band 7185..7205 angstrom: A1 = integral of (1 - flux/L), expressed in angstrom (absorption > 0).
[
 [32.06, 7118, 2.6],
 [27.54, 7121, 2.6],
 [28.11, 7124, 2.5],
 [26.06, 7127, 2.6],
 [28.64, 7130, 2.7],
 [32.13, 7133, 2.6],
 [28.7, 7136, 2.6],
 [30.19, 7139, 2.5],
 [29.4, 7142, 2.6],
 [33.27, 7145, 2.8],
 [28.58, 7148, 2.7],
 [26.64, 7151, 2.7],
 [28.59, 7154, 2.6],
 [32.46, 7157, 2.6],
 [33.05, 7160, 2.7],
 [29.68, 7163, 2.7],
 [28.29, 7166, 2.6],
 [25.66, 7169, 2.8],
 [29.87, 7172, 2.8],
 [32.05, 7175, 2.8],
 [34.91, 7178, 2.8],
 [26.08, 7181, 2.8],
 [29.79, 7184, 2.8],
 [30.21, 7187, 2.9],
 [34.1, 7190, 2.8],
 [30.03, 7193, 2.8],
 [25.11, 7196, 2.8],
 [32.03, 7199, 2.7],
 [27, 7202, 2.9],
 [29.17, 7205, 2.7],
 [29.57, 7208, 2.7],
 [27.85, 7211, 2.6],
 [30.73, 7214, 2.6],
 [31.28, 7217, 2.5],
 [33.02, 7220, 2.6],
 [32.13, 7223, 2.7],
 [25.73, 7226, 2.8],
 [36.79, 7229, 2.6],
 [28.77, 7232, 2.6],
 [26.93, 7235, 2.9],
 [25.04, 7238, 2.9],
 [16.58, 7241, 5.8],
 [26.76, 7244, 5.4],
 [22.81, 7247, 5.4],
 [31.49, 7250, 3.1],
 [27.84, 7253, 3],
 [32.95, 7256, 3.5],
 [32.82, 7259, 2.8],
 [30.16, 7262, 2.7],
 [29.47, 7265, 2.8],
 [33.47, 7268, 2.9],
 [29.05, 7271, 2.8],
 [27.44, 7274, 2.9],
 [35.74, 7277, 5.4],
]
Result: 0.27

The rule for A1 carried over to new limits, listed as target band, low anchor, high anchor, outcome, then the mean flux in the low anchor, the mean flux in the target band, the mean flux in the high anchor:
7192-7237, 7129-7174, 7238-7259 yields -3.08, 29.7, 29.7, 26.8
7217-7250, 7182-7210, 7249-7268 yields 2.80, 29.6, 27.8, 31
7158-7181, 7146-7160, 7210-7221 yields -0.25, 29.6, 30.3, 30.7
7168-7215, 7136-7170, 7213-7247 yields -1.18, 29.6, 29.7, 28.2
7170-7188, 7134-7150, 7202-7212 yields -0.70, 30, 30.4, 28.6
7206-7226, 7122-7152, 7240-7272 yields -1.04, 29.2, 30.3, 28.7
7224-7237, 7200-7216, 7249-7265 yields 0.18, 29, 29.5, 30.9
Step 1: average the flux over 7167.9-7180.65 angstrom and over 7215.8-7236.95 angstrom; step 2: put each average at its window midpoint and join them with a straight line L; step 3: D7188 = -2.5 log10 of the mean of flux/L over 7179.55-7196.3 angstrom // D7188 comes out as 0.03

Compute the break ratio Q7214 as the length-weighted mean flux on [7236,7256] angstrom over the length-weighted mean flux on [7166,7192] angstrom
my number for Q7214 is 0.9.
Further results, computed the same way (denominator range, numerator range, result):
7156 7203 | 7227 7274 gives 0.95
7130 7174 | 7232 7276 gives 0.95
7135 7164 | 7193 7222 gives 0.98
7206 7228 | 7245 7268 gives 0.99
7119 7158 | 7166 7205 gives 1.01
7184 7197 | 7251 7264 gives 1.03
